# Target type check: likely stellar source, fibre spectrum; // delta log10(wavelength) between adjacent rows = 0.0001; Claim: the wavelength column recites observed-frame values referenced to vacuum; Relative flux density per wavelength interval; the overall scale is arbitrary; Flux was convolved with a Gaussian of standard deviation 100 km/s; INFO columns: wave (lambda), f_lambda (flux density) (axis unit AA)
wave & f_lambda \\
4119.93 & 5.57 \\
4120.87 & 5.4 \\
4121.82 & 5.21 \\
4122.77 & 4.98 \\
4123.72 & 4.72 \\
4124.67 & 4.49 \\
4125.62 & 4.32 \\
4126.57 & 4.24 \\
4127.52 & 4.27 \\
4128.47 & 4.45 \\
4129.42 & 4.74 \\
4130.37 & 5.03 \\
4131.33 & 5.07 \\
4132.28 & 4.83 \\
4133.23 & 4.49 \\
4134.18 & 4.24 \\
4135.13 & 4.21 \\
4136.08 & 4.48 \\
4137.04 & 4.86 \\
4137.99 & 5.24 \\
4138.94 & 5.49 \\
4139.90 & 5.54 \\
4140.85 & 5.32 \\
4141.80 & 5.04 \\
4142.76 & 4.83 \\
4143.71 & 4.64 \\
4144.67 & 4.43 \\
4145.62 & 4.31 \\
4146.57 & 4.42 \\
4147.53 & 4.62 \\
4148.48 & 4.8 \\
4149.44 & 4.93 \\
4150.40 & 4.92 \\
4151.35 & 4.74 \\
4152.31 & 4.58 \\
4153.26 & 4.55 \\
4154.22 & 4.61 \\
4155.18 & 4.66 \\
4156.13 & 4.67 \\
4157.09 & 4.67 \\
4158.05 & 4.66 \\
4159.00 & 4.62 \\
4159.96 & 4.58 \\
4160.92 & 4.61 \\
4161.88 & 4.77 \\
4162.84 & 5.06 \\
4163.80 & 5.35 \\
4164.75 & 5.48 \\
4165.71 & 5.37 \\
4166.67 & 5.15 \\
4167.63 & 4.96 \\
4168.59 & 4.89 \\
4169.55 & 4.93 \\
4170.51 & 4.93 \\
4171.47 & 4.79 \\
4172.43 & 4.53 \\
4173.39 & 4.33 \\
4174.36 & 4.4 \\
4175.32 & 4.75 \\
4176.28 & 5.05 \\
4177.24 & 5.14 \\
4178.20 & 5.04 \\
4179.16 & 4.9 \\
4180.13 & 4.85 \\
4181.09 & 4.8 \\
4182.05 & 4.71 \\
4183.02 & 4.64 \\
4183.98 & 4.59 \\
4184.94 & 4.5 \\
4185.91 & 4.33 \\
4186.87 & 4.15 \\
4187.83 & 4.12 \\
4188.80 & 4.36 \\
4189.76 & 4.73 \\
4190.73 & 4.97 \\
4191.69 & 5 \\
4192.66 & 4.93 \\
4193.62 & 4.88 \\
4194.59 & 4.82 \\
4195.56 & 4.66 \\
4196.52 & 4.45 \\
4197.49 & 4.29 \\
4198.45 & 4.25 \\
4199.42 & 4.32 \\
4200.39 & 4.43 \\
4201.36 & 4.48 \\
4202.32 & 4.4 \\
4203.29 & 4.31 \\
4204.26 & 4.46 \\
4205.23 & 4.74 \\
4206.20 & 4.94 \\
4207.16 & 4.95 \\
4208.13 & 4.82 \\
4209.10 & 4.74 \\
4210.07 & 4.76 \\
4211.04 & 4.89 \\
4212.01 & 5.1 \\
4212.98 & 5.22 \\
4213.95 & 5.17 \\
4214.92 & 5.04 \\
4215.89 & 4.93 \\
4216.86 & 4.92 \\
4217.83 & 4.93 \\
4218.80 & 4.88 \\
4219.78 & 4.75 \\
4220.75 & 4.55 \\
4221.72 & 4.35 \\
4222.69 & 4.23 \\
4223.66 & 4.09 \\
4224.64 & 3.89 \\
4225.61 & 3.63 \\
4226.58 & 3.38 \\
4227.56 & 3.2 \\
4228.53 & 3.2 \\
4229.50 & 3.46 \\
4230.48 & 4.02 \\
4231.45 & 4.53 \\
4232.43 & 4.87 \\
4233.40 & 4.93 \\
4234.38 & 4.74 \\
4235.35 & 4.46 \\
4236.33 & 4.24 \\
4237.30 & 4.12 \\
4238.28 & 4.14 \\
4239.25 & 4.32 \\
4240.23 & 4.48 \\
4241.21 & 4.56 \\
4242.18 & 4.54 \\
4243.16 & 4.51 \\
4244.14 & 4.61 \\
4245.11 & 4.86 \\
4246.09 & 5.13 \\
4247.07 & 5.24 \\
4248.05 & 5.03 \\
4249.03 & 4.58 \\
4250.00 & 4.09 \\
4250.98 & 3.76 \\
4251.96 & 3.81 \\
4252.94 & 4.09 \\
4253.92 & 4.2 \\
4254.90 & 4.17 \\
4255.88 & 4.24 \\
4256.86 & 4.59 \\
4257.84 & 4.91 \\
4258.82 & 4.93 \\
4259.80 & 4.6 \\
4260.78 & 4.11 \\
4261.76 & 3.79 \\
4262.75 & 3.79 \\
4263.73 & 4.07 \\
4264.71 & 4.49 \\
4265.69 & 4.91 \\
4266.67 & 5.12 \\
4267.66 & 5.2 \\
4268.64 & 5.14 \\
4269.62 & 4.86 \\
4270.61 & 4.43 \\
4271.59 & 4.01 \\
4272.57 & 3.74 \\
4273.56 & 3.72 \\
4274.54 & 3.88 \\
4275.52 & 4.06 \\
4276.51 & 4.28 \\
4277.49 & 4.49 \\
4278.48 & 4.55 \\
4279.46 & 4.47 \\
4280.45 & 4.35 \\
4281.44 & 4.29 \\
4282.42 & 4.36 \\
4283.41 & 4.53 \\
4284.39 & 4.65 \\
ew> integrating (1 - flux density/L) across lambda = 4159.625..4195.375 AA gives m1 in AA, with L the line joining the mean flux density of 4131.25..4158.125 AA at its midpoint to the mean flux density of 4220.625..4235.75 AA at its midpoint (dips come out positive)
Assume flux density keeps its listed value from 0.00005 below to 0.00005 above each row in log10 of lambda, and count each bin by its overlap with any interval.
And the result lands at -2.43 AA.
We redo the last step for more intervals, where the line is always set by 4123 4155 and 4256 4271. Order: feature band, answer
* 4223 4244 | 2.0 AA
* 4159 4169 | -0.7 AA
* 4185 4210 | 0.4 AA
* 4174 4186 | -0.2 AA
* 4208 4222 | -0.7 AA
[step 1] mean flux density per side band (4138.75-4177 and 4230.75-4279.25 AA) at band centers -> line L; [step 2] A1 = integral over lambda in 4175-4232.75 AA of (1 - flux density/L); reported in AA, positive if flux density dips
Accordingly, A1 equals 1.1 AA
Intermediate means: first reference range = 4.82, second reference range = 4.45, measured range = 4.56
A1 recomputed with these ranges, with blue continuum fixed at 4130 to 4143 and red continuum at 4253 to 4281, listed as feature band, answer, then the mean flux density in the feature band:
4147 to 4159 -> 0.4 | 4.7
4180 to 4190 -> 0.4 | 4.51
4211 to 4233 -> 0.9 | 4.39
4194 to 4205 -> 0.5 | 4.45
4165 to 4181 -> -0.4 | 4.88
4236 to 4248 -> -0.3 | 4.58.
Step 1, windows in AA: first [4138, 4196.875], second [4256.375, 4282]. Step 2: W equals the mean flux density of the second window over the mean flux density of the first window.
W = 0.9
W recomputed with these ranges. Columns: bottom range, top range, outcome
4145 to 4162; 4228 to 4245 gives 0.94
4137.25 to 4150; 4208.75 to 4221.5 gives 1.00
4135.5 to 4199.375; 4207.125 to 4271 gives 0.94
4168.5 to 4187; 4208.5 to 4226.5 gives 0.98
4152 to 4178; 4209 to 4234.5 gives 0.92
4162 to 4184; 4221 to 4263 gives 0.88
